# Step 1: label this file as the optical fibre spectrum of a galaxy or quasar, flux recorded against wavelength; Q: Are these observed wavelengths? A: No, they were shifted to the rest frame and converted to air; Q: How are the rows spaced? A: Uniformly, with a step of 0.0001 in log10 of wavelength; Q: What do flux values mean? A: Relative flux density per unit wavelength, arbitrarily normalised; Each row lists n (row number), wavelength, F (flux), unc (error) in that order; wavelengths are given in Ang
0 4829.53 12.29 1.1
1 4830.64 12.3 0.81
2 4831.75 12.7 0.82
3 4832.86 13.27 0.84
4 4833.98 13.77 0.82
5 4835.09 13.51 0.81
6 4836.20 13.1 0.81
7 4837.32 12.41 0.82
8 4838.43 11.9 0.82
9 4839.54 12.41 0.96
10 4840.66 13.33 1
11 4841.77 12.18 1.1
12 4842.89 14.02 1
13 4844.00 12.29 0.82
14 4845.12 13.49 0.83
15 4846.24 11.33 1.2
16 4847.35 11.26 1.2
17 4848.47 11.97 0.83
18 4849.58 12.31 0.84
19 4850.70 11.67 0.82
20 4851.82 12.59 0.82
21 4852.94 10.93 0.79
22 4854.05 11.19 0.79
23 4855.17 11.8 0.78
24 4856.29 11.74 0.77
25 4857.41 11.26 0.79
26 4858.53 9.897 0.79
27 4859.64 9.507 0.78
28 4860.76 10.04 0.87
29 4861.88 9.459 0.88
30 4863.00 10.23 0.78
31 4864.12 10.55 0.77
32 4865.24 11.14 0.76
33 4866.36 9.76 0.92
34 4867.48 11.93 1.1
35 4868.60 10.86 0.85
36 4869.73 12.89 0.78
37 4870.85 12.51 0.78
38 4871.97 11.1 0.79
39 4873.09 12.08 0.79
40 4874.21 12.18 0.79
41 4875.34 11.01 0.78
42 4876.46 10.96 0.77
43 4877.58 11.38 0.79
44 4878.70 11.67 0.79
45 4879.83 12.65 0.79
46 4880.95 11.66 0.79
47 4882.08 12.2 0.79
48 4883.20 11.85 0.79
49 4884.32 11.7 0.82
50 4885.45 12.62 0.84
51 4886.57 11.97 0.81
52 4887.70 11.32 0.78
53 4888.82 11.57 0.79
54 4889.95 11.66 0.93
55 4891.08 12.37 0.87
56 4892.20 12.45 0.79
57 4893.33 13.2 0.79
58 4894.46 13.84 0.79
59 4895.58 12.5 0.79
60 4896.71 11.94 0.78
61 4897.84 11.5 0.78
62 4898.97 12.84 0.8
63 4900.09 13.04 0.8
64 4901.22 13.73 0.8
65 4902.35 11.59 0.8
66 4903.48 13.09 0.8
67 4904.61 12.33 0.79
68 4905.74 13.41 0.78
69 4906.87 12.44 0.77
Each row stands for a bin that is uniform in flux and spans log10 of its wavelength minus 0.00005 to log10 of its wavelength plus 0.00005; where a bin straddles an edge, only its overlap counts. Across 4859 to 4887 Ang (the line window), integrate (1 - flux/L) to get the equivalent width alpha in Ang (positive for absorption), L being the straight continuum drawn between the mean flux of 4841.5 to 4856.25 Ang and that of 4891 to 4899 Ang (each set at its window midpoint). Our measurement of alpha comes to 2.2 Ang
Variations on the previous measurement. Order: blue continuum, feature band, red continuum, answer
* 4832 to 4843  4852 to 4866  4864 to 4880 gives 1.6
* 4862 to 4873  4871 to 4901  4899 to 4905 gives -0.1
